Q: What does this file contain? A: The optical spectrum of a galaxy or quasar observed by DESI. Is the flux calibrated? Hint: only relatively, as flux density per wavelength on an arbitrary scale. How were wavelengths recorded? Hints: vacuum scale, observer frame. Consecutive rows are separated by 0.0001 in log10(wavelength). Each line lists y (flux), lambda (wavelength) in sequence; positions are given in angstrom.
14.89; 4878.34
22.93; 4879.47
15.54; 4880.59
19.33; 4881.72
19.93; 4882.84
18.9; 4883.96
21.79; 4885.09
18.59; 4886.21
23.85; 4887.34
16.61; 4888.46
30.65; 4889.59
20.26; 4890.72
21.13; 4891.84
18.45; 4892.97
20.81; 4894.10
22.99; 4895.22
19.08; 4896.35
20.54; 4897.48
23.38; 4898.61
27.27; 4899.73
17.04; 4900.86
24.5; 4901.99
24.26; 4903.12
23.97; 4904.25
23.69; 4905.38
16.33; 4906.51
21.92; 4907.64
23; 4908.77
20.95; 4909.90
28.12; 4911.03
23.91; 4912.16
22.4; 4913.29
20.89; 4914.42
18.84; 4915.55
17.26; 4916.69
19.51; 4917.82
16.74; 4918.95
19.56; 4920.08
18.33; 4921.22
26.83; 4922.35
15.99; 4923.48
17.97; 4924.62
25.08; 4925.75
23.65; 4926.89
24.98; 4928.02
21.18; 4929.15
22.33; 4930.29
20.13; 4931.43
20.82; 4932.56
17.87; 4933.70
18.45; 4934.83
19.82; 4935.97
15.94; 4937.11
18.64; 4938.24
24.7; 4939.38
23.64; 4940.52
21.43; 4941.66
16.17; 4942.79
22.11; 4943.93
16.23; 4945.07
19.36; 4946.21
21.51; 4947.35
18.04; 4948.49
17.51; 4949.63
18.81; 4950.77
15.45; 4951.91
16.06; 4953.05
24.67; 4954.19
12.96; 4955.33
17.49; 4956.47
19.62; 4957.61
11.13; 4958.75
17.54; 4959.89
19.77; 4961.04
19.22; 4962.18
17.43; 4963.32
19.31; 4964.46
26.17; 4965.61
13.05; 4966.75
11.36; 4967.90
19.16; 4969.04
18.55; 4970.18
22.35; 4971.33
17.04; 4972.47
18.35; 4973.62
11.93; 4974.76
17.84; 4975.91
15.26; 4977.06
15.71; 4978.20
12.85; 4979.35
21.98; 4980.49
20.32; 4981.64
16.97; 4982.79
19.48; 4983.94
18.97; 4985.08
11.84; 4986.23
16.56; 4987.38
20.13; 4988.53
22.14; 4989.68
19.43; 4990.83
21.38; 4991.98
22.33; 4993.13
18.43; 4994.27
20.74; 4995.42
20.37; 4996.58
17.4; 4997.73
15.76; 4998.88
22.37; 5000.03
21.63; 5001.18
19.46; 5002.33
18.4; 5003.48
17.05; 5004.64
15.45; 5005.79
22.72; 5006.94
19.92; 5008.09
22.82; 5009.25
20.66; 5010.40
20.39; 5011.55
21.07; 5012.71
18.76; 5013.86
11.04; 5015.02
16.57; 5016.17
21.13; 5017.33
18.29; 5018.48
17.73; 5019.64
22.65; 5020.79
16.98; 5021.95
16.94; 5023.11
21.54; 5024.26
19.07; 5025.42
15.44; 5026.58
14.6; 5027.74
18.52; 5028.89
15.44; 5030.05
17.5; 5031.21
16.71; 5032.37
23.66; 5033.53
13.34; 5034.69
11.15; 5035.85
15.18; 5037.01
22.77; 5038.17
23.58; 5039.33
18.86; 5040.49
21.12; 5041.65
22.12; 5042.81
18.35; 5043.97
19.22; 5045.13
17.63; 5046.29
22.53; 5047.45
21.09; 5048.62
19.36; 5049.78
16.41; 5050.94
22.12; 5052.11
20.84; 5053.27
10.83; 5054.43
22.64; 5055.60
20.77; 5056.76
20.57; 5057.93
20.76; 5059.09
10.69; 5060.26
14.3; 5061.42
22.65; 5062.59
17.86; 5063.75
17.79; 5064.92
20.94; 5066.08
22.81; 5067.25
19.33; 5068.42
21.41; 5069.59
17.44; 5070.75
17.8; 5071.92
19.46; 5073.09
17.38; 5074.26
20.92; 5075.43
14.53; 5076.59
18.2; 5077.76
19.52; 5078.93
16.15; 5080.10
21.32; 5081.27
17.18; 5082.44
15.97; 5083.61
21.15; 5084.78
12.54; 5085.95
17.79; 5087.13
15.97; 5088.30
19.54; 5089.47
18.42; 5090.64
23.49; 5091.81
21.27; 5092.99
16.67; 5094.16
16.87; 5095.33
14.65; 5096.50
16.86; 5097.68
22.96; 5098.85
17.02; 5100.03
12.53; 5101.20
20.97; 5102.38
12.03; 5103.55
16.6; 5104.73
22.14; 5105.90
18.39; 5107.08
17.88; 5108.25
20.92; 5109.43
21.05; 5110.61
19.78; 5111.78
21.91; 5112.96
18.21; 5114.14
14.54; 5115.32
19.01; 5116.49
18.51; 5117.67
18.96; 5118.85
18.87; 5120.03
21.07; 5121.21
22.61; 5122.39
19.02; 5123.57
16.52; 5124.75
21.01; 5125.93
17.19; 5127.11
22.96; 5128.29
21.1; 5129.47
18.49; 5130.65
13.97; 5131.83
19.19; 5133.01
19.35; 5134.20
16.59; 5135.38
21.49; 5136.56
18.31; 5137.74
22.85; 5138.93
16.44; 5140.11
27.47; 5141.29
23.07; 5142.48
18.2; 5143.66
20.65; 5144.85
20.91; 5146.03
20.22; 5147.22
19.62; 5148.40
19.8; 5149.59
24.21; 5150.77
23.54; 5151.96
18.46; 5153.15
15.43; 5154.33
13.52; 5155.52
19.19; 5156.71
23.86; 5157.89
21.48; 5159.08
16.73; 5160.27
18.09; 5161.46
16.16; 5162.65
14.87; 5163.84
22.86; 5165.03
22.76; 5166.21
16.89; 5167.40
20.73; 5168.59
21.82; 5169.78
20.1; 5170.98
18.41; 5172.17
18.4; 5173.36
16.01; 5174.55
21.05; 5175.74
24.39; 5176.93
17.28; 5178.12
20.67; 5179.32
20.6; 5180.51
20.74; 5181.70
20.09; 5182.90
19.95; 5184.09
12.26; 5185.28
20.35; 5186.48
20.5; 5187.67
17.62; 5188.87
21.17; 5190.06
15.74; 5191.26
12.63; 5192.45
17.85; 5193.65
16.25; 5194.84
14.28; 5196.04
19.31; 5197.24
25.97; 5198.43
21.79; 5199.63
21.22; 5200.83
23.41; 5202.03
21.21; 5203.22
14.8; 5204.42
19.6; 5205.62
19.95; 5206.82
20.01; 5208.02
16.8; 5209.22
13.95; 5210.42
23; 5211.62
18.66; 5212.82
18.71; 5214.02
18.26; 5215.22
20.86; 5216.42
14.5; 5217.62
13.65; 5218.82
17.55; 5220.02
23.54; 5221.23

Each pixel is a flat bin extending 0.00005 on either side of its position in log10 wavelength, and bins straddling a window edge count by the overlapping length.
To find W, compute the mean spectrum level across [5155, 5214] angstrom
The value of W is 19.1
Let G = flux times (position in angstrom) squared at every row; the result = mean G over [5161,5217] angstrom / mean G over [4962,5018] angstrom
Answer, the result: 1.11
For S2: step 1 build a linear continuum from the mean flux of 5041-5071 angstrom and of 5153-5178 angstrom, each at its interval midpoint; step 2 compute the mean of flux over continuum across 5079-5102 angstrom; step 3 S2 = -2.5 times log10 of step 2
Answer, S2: 0.08 mag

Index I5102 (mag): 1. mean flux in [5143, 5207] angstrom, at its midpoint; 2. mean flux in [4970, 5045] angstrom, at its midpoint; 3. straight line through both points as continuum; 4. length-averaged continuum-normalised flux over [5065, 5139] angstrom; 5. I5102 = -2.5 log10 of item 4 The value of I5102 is 0.017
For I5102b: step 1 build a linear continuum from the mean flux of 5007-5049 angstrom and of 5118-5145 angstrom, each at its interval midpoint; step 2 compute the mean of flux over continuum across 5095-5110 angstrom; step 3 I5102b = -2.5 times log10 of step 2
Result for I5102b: 0.11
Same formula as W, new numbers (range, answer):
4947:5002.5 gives 18.2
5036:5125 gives 18.7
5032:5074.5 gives 19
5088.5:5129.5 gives 18.8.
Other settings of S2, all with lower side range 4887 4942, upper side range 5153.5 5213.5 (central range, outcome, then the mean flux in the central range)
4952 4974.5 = 0.17 mag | 17.8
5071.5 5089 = 0.13 mag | 17.7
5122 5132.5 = 0.02 mag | 19.2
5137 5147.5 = -0.08 mag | 20.9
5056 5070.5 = 0.05 mag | 19.2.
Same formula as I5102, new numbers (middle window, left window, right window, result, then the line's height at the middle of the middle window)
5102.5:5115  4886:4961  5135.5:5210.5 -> 0.05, 19.7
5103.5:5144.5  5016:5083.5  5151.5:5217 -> -0.03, 18.9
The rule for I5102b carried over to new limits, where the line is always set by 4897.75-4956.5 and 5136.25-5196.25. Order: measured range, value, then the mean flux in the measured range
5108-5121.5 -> 0.022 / 19.2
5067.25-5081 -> 0.067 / 18.6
